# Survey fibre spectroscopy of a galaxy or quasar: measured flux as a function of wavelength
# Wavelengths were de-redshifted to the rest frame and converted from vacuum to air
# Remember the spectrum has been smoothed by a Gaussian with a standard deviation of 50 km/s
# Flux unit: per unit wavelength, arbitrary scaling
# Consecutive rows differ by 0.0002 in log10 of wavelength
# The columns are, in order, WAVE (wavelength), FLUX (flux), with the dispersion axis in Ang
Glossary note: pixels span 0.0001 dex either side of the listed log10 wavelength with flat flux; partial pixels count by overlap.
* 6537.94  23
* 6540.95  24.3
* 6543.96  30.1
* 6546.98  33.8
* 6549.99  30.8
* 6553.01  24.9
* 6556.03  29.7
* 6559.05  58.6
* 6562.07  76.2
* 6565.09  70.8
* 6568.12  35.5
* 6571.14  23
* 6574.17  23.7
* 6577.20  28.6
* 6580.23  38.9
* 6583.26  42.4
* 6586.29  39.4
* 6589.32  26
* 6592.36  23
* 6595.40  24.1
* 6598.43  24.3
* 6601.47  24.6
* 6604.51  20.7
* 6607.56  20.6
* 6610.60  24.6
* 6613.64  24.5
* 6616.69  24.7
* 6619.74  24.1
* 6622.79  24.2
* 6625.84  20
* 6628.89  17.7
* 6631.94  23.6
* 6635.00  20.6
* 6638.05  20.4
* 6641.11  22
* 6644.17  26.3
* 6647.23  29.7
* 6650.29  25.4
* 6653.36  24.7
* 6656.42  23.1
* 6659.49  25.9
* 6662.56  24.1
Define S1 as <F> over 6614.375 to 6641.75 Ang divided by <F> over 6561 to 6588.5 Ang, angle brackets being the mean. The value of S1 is 0.5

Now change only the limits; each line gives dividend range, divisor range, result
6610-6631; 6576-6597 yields 0.72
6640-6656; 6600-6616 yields 1.11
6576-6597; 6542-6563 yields 0.81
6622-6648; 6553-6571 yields 0.46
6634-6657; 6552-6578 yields 0.58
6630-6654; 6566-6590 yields 0.72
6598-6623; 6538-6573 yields 0.60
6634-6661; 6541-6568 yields 0.57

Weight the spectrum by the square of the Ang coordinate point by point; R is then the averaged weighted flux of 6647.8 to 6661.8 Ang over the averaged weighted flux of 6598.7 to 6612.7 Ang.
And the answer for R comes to 1.11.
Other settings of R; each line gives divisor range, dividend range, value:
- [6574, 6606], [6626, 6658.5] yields 0.82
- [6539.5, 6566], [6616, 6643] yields 0.54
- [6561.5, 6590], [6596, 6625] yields 0.60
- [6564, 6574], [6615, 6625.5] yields 0.62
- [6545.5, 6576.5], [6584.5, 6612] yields 0.64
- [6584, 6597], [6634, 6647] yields 0.81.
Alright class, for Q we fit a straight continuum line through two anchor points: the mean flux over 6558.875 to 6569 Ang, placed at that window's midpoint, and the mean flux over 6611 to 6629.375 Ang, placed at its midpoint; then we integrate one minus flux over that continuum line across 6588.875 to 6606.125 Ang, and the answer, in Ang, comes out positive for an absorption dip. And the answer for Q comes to 6.7 Ang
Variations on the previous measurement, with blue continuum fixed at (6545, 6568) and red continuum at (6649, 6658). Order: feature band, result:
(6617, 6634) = 4.7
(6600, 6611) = 3.9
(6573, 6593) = 3.7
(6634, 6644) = 2.1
